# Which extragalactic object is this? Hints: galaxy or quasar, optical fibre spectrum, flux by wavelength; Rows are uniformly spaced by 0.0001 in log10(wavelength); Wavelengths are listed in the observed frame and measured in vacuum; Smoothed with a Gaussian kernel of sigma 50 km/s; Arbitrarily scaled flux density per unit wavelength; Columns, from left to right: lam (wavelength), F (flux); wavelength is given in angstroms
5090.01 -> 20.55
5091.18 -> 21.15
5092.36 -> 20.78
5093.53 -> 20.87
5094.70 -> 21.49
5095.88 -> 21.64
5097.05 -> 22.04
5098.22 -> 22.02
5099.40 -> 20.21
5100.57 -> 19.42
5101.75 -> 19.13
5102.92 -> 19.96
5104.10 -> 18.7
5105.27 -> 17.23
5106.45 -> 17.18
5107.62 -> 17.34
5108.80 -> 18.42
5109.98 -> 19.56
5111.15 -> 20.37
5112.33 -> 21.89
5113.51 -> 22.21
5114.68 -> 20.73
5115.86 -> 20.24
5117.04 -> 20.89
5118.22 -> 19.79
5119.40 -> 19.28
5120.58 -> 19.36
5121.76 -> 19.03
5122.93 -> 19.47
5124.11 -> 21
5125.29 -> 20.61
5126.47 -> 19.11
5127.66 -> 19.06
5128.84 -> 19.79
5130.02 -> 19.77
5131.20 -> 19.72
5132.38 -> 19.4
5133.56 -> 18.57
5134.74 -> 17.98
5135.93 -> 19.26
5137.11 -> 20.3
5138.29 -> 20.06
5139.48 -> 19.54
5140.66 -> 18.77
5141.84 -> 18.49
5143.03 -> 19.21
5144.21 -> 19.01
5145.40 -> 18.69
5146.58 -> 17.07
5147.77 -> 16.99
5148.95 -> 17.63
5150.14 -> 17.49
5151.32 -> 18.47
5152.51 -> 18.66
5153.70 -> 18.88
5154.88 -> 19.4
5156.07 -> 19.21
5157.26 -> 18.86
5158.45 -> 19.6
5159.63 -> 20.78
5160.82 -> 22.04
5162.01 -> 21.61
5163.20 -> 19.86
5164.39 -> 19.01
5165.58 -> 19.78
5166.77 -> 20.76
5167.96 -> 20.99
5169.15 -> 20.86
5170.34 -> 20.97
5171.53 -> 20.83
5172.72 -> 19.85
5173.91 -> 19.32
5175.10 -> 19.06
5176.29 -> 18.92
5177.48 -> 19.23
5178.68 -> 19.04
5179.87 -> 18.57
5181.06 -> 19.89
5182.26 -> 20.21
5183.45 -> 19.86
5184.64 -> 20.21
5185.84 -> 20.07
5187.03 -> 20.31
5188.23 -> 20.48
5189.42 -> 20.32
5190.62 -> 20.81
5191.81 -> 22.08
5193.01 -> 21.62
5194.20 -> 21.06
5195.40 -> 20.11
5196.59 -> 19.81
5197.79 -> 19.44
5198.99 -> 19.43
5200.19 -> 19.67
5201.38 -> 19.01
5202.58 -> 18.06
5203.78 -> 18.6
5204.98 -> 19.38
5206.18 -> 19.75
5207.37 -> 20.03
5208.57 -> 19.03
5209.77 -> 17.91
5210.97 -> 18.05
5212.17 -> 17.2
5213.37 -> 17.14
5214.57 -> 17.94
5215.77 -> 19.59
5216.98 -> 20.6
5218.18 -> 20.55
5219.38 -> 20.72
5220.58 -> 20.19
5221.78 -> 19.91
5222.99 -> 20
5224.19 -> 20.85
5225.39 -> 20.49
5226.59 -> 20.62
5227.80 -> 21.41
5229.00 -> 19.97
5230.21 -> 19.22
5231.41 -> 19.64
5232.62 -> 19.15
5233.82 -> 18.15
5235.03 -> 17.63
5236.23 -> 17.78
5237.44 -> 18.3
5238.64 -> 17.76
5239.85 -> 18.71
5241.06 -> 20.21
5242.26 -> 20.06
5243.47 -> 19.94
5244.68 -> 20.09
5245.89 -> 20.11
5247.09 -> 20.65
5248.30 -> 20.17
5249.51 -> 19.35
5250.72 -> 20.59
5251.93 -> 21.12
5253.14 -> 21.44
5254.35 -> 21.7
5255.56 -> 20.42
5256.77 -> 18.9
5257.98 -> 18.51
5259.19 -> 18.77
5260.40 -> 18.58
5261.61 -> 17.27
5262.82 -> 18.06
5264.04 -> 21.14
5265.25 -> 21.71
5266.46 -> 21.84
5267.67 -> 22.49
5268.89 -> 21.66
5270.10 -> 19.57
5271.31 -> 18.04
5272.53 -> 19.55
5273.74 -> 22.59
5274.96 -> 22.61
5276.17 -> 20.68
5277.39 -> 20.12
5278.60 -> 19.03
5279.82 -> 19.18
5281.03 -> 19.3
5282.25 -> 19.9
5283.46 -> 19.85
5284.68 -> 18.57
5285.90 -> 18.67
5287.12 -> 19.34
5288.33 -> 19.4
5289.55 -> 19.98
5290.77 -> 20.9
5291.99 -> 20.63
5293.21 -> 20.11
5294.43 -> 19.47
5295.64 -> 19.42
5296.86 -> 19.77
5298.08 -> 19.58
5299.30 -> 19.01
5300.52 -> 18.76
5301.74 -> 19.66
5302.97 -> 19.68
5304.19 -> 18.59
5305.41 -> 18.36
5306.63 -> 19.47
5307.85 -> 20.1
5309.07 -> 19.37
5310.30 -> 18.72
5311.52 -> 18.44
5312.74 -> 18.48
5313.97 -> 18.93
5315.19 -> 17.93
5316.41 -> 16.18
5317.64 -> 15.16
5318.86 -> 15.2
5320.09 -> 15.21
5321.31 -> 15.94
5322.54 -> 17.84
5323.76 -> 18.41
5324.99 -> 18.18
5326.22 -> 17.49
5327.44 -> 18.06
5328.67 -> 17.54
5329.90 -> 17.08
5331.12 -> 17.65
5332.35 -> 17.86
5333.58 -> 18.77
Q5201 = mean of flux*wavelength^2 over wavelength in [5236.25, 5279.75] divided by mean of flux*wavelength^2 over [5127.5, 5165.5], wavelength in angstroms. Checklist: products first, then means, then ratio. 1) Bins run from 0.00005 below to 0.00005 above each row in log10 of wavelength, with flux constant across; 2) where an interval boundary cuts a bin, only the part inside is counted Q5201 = 1.1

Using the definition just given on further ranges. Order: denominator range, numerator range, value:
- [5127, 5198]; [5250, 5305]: 1.06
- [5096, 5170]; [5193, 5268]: 1.04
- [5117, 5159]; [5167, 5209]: 1.06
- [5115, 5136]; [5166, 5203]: 1.05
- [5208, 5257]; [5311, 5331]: 0.91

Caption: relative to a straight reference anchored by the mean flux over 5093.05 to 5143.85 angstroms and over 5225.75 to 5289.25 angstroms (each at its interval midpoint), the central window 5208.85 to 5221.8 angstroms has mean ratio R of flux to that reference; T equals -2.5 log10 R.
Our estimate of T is 0.04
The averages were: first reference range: 19.7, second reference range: 19.8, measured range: 19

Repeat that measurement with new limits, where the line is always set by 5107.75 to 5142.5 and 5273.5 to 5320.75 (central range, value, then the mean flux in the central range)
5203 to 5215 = 0.052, 18.5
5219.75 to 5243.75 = -0.010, 19.5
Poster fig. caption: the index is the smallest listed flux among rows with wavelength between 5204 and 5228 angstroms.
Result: 17.14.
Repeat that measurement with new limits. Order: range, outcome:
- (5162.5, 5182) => 18.57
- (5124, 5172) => 16.99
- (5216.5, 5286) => 17.27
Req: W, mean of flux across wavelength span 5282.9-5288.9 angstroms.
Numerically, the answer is 19.2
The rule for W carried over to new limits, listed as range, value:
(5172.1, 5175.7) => 19.4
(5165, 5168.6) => 20.5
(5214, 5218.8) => 19.7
